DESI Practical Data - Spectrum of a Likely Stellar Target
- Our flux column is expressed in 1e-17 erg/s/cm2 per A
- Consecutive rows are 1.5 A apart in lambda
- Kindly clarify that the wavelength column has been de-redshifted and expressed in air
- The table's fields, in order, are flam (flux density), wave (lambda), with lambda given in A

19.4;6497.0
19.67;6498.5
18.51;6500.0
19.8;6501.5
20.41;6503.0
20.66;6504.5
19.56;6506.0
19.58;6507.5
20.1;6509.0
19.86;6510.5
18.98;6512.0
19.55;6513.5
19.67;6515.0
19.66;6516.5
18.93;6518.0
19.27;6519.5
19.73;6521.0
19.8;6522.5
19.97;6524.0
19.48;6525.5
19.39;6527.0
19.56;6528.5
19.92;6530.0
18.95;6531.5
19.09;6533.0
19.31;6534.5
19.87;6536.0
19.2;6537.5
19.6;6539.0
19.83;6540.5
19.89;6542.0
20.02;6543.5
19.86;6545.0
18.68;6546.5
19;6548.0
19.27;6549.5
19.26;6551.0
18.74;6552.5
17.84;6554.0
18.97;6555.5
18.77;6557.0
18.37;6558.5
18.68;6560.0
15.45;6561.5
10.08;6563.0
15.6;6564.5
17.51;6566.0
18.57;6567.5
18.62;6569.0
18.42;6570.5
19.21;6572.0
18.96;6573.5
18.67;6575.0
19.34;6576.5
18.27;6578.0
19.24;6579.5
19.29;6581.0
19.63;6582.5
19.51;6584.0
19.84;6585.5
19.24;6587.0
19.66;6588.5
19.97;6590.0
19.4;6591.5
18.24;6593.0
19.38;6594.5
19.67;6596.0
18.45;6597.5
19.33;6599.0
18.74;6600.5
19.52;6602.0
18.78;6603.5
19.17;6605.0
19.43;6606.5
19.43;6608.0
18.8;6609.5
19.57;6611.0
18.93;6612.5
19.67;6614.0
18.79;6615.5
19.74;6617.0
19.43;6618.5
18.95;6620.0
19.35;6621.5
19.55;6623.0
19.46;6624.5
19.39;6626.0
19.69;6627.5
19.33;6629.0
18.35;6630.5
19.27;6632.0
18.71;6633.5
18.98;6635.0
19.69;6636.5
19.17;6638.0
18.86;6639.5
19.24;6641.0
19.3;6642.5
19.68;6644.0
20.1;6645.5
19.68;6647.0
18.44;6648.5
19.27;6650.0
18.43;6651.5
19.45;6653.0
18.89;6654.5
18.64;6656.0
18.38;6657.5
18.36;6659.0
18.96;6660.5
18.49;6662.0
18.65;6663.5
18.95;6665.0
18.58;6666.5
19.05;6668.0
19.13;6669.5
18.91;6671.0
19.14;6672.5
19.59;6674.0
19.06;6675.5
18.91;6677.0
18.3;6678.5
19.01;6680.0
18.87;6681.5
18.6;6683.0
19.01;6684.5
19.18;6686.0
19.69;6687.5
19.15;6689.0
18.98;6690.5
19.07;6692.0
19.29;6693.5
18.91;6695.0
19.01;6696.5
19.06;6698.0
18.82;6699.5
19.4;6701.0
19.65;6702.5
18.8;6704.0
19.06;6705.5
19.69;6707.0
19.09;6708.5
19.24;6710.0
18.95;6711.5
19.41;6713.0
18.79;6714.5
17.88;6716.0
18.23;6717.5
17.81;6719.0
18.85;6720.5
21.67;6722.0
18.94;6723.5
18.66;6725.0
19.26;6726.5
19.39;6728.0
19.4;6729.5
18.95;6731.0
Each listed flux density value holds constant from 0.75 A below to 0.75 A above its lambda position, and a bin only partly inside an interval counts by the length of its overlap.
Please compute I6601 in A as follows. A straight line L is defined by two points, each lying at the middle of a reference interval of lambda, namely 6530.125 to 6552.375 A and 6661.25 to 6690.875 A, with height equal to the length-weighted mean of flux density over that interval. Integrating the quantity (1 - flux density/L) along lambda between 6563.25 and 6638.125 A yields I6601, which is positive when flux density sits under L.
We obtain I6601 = 0.8 A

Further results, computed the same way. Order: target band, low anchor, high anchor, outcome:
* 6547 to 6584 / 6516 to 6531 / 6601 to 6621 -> 2.3 A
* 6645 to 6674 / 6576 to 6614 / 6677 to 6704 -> 0.3 A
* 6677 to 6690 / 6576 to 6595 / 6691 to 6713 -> 0.1 A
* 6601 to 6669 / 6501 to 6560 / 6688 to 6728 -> 0.4 A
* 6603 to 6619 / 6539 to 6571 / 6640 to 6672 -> -0.5 A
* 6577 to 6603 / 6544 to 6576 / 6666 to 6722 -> -1.4 A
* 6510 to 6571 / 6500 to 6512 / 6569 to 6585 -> 2.0 A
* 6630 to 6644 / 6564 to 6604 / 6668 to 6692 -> -0.1 A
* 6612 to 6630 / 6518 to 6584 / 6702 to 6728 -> -0.4 A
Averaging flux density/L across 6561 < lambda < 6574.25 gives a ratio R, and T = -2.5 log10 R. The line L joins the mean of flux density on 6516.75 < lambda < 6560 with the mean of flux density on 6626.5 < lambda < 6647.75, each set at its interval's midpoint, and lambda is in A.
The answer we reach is 0.14 mag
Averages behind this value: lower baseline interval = 19.3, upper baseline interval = 19.3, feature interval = 17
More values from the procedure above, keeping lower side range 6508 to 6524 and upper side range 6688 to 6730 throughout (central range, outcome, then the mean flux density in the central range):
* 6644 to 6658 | 0.009 mag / 19.1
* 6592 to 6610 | 0.015 mag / 19.1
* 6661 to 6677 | 0.013 mag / 19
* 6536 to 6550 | 0.000 mag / 19.5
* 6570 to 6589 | 0.013 mag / 19.2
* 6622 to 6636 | 0.005 mag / 19.2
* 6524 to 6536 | 0.005 mag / 19.5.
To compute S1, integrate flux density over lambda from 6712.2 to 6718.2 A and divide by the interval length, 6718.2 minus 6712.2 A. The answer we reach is 18.6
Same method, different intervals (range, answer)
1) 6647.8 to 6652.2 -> 18.7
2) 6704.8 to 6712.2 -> 19.2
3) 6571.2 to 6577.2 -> 19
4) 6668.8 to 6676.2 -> 19.2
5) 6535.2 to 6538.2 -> 19.5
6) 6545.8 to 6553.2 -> 19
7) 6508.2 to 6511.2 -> 20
